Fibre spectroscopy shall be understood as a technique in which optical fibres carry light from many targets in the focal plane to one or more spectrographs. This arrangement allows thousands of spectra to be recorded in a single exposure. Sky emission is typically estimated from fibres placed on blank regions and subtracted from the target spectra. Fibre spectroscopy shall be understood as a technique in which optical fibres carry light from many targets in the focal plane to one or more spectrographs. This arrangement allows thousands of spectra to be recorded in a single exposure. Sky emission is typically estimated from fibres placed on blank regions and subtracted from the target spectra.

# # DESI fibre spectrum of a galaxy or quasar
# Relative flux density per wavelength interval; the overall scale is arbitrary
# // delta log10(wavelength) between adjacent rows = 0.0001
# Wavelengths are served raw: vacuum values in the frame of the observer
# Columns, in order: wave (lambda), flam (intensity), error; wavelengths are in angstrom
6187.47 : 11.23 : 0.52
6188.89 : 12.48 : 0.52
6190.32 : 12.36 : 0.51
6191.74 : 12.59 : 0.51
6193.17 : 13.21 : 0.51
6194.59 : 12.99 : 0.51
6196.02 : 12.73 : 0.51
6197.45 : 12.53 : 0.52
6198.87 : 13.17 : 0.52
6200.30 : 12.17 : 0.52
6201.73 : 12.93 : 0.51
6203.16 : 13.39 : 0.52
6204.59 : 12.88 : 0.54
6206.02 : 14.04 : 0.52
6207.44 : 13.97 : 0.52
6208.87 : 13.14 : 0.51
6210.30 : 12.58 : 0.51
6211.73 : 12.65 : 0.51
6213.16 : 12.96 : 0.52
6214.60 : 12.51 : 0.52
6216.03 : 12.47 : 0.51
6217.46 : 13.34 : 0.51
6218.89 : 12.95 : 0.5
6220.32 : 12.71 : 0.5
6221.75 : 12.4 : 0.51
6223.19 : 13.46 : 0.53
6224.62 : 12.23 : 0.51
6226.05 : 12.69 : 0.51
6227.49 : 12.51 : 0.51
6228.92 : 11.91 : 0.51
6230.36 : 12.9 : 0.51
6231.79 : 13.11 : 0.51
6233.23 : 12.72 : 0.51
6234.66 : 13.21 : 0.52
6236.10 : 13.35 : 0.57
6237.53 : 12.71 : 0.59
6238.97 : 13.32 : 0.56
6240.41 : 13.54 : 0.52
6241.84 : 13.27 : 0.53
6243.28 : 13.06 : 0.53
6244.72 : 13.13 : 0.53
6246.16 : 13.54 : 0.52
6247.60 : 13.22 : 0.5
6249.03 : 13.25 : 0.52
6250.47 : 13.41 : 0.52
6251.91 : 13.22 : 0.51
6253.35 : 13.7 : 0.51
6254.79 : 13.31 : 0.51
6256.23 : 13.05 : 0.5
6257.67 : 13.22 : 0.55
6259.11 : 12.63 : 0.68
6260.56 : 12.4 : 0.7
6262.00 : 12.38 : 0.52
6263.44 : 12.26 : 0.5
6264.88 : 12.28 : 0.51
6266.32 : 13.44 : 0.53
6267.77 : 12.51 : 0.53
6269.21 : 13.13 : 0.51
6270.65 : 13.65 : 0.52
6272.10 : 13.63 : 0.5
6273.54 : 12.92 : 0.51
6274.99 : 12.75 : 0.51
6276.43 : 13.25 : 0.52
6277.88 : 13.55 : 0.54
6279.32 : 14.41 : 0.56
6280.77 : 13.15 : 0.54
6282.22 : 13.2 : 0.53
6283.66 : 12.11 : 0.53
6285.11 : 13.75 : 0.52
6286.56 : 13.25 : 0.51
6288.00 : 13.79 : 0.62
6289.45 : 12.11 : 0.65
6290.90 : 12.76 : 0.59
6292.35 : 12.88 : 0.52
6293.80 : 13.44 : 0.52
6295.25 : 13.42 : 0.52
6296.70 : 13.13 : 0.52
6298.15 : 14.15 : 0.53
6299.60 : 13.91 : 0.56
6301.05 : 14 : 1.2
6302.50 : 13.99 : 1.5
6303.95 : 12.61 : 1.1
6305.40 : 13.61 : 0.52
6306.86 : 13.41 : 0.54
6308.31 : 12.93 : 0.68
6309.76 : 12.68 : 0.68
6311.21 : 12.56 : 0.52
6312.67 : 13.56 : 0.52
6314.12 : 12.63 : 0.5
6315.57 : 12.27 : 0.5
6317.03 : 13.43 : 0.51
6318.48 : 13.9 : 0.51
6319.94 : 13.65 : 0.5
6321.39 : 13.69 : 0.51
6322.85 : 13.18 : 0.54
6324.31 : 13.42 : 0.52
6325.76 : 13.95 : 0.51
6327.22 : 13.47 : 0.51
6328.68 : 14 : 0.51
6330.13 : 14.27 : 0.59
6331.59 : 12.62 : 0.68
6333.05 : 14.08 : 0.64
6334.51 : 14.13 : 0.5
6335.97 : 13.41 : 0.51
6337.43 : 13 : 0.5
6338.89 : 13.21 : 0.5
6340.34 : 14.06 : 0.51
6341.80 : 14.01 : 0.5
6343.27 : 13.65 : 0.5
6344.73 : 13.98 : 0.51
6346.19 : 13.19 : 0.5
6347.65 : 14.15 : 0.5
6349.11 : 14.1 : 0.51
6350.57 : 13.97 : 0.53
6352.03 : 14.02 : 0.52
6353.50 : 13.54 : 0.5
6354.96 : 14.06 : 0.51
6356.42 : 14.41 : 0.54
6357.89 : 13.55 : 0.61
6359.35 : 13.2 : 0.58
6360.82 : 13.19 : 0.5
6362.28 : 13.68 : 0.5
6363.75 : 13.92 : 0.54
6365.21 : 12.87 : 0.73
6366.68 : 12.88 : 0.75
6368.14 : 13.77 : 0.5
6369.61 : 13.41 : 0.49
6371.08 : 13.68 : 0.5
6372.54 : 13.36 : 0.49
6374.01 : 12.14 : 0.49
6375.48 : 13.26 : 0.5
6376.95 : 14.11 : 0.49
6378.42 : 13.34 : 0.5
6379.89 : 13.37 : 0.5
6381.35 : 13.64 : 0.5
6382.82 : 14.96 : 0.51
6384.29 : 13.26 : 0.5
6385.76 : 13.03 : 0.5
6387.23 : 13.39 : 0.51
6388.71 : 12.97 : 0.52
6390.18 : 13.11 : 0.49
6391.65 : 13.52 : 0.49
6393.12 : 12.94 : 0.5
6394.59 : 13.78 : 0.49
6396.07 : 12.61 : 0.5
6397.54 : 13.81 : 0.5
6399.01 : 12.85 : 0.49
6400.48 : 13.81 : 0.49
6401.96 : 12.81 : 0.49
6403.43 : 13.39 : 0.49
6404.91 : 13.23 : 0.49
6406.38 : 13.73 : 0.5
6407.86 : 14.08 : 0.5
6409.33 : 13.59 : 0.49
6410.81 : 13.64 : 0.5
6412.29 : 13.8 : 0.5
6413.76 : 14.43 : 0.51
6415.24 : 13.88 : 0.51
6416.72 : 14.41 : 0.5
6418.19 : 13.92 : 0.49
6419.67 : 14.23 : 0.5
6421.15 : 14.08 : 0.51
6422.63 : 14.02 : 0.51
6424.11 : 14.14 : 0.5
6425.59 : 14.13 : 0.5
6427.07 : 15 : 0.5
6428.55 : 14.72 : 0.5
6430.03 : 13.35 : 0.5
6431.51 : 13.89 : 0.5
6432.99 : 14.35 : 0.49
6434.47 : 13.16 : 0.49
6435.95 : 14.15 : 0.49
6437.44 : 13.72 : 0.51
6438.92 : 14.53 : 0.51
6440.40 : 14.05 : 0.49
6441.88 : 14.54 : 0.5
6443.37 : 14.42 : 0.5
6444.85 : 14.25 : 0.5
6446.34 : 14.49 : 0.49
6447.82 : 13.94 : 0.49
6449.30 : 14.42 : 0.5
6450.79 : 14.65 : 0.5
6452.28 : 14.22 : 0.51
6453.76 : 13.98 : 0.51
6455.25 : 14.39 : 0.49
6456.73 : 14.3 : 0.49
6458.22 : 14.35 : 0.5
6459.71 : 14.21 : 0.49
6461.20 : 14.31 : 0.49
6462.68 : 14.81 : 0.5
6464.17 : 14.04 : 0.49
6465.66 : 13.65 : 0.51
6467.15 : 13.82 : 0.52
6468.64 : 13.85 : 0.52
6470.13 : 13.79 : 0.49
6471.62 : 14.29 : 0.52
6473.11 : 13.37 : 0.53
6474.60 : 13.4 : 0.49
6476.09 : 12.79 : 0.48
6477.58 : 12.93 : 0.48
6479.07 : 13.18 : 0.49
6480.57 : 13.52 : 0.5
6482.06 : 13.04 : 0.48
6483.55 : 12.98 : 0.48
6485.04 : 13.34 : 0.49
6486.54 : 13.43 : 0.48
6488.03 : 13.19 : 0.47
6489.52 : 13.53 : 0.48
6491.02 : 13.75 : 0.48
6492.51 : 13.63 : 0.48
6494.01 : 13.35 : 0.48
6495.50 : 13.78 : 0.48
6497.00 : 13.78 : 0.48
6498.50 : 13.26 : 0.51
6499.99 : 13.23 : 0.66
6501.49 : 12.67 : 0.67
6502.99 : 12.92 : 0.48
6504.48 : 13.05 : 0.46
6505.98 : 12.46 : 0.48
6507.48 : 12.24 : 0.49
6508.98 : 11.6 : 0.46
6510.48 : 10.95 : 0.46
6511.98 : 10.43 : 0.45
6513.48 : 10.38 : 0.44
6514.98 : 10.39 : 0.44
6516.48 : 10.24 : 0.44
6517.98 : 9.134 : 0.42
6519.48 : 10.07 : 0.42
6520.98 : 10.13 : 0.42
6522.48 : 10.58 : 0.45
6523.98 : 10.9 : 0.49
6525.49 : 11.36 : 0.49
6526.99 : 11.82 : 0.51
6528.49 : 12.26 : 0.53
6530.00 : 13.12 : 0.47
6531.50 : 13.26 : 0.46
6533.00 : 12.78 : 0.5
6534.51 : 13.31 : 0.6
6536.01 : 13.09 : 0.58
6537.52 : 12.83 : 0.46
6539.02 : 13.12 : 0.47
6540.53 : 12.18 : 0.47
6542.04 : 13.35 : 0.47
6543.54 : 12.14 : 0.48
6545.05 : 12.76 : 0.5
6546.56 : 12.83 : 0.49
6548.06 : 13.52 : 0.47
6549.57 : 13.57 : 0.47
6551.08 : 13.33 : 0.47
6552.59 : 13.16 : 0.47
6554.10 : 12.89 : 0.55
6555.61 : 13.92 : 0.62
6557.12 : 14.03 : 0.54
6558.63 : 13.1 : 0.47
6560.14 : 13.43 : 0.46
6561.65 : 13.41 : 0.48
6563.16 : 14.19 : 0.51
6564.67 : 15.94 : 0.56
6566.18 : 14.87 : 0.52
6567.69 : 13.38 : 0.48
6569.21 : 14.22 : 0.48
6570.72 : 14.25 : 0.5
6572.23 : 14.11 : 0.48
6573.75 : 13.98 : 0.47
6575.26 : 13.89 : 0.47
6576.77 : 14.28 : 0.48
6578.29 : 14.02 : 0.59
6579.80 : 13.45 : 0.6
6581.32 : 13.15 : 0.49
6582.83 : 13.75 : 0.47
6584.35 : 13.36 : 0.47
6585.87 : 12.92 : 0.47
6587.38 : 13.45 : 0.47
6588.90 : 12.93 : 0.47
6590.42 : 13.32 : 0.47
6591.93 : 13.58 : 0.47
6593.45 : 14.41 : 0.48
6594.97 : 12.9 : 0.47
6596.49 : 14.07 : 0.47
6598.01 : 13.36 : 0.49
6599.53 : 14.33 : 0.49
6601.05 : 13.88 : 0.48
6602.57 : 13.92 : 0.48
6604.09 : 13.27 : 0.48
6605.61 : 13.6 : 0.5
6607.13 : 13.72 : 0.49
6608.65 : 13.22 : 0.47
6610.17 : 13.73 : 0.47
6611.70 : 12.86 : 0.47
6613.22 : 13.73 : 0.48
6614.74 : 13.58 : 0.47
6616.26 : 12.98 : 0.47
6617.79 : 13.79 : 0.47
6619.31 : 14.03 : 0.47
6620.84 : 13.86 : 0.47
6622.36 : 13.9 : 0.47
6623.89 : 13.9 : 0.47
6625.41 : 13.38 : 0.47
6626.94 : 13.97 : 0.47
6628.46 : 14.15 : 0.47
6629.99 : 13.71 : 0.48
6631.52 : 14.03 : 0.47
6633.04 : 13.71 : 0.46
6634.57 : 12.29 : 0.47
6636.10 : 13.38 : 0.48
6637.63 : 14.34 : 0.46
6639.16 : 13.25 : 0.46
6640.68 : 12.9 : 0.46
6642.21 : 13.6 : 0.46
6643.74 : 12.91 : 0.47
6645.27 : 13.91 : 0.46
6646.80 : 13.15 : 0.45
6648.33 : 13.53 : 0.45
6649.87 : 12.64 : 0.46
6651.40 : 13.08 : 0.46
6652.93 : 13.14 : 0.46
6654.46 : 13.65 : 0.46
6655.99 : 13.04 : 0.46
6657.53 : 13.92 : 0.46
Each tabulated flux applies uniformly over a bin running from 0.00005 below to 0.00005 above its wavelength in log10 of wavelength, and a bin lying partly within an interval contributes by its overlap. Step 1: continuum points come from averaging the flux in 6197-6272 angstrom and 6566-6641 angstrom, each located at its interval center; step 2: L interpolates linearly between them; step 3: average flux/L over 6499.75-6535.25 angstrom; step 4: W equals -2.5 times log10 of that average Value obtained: 0.16 mag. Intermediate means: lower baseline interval 13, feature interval 11.6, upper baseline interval 13.7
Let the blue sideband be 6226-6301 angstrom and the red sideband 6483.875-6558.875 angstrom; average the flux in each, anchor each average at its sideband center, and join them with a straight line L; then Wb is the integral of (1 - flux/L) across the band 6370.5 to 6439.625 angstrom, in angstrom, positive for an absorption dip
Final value -5.0 angstrom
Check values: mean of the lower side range 13.1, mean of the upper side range 12.5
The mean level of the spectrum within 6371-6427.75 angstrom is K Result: 13.6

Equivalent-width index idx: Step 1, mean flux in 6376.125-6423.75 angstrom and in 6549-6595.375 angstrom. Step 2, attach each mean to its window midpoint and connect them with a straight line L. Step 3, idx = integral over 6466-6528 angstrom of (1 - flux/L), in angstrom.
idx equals 5.5 angstrom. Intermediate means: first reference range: 13.6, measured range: 12.5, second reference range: 13.7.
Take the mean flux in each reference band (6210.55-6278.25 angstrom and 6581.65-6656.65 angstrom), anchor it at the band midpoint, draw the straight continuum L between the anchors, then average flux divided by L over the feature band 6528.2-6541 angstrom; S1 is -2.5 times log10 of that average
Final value 0.04 mag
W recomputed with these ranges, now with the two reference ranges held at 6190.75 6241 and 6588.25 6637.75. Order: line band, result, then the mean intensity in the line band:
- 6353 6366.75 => -0.03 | 13.6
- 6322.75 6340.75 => -0.04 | 13.6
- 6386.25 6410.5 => -0.01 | 13.4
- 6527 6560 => 0.04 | 13.1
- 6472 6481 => 0.01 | 13.2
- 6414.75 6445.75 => -0.07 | 14.1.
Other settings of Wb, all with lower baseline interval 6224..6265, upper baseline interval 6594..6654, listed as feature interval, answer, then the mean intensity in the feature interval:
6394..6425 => -1.2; 13.7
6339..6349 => -0.5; 13.8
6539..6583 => -0.6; 13.6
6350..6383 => -1.0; 13.6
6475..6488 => 0.2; 13.2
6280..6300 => -0.3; 13.2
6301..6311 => -0.1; 13.2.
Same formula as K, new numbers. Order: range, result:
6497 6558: 12.3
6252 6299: 13.1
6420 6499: 13.9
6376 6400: 13.4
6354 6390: 13.5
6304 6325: 13.2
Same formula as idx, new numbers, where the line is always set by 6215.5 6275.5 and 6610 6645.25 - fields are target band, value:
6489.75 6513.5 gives 1.2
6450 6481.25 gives -1.4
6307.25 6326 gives -0.2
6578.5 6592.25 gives 0.2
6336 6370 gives -1.3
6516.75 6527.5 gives 2.3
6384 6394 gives 0.0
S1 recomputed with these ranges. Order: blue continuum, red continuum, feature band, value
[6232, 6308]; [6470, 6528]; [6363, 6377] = -0.04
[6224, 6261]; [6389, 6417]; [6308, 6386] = -0.01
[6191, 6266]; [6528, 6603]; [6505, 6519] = 0.23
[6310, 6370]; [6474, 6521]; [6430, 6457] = -0.11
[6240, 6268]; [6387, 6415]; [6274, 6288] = -0.01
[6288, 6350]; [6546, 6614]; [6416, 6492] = -0.03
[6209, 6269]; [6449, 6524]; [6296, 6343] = -0.05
